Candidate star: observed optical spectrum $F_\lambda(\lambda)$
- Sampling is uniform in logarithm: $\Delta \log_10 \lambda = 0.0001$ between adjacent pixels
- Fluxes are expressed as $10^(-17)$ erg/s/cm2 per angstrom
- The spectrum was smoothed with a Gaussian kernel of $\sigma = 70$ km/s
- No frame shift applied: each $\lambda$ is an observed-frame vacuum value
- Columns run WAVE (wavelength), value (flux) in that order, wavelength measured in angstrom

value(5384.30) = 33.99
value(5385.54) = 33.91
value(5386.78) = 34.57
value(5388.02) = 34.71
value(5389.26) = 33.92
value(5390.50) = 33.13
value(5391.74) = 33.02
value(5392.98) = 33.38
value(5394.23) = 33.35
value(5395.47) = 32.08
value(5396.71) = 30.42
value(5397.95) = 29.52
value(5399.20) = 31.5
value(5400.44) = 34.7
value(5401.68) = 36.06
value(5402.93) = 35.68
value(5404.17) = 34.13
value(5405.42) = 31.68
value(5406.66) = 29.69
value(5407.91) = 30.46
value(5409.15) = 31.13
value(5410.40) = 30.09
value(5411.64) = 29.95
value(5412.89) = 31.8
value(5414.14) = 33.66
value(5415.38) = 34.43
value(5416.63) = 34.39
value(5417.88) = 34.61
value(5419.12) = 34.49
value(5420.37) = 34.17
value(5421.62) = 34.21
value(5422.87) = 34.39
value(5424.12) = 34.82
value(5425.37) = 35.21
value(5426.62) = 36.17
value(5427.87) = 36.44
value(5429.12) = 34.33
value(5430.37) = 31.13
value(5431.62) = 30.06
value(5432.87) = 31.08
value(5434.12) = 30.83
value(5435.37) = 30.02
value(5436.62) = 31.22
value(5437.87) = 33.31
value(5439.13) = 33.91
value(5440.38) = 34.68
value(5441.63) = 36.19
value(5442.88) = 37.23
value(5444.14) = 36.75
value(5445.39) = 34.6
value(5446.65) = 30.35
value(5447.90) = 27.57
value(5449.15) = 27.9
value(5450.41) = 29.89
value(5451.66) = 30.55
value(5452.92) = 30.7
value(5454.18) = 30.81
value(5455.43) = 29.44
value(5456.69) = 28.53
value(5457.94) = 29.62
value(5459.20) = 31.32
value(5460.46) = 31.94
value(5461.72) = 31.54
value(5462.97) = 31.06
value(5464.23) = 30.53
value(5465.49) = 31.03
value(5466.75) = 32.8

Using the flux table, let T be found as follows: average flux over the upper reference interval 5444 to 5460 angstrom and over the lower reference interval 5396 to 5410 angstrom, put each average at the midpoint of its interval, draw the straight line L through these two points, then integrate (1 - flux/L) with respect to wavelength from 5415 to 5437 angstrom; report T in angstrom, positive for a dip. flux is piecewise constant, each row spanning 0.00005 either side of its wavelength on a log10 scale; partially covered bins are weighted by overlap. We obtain -1.4 angstrom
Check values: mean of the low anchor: 32.2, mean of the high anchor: 30.4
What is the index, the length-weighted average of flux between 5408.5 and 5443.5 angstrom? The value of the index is 33.4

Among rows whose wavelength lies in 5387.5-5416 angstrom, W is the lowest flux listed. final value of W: 29.52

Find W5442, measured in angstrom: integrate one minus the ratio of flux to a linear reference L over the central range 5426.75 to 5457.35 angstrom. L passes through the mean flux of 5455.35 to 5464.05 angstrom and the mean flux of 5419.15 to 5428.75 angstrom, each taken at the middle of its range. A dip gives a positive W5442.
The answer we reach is 0.7 angstrom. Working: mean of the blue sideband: 35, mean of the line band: 32.1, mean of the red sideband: 30.6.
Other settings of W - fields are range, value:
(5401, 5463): 27.57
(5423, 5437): 30.02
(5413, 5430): 33.66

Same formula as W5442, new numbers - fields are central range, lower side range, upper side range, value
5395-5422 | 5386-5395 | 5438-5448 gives 1.0 angstrom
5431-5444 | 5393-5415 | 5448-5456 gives -1.1 angstrom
